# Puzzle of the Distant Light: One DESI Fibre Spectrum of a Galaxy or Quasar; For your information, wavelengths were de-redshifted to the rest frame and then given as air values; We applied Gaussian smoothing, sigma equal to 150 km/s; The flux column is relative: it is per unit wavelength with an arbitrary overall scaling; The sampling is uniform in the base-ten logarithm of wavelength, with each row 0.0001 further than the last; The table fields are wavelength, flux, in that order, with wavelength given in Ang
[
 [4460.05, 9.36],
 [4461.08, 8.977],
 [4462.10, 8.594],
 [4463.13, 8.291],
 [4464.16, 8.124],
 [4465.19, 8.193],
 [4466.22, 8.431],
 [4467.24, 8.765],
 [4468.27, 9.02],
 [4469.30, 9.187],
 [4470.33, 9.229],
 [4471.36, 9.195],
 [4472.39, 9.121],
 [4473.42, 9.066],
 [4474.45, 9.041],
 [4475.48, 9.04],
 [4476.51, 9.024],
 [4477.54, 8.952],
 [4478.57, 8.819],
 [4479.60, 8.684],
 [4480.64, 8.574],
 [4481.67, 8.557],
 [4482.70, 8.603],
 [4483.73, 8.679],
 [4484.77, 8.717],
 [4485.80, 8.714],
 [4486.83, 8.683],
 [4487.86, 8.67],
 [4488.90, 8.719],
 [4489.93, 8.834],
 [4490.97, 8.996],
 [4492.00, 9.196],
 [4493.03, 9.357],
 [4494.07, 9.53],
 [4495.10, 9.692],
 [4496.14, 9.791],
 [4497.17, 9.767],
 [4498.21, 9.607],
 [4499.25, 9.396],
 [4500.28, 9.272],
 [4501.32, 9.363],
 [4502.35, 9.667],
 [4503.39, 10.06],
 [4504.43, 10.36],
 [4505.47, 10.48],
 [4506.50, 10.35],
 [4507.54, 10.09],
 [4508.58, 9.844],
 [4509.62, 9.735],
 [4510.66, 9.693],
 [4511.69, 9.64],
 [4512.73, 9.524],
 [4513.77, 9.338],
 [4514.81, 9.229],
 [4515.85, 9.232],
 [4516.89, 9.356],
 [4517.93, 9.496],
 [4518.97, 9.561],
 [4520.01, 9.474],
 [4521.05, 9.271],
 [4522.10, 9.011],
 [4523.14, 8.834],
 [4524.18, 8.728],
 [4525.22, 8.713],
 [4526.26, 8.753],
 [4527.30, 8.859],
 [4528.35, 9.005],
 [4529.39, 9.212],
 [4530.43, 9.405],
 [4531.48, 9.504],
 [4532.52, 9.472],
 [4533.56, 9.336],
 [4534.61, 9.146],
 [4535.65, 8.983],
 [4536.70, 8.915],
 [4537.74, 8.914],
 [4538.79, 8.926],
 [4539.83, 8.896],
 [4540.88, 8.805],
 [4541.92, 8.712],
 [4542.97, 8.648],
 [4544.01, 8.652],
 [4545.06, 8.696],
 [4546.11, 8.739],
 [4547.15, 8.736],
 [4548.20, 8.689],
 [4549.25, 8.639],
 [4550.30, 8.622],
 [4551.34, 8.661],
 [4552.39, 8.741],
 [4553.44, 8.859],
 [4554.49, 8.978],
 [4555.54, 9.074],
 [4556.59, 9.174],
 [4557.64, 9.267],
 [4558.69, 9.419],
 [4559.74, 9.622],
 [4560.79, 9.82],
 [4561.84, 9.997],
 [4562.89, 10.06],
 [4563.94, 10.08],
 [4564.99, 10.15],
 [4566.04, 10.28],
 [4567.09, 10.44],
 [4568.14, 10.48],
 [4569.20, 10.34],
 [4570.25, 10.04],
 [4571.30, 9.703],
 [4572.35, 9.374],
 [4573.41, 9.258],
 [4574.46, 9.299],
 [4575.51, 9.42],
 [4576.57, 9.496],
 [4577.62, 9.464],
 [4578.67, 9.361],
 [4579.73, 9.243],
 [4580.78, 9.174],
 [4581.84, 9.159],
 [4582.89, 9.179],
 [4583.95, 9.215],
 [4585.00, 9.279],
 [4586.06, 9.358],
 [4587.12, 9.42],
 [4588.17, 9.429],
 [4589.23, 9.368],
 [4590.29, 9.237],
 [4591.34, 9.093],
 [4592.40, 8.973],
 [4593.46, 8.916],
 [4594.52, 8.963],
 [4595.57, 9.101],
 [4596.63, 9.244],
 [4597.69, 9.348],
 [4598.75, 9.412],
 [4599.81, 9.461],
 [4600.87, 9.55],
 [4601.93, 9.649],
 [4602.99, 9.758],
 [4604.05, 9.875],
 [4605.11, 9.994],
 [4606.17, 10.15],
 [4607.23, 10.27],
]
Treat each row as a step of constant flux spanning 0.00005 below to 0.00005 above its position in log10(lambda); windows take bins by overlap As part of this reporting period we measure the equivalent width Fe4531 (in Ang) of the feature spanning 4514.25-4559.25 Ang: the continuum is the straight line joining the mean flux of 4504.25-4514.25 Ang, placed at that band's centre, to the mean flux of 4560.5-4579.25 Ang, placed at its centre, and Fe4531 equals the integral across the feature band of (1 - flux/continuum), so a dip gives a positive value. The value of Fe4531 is 3.9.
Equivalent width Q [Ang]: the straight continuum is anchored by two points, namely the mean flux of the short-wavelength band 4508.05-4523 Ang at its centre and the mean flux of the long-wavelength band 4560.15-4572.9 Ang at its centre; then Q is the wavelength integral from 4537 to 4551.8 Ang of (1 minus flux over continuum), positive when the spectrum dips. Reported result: 1.6 Ang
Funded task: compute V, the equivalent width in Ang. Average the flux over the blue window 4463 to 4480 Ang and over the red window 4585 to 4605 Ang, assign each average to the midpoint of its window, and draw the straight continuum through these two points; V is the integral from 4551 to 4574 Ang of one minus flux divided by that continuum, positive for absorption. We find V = -1.0 Ang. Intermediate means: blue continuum 8.85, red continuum 9.35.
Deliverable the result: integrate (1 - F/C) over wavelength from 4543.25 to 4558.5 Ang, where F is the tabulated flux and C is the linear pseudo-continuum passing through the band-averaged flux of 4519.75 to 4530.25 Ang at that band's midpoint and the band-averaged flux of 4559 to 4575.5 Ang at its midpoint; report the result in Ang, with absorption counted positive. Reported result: 1.1 Ang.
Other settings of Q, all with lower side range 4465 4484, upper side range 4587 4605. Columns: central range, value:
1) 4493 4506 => -1.1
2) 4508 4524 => -0.7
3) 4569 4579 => -0.3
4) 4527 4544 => 0.1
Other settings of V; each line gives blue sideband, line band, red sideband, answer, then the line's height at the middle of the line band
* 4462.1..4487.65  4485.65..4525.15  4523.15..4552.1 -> -2.7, 8.84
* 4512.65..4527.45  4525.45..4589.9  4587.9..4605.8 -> -0.1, 9.26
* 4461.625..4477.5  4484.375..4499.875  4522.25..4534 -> -0.5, 8.92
